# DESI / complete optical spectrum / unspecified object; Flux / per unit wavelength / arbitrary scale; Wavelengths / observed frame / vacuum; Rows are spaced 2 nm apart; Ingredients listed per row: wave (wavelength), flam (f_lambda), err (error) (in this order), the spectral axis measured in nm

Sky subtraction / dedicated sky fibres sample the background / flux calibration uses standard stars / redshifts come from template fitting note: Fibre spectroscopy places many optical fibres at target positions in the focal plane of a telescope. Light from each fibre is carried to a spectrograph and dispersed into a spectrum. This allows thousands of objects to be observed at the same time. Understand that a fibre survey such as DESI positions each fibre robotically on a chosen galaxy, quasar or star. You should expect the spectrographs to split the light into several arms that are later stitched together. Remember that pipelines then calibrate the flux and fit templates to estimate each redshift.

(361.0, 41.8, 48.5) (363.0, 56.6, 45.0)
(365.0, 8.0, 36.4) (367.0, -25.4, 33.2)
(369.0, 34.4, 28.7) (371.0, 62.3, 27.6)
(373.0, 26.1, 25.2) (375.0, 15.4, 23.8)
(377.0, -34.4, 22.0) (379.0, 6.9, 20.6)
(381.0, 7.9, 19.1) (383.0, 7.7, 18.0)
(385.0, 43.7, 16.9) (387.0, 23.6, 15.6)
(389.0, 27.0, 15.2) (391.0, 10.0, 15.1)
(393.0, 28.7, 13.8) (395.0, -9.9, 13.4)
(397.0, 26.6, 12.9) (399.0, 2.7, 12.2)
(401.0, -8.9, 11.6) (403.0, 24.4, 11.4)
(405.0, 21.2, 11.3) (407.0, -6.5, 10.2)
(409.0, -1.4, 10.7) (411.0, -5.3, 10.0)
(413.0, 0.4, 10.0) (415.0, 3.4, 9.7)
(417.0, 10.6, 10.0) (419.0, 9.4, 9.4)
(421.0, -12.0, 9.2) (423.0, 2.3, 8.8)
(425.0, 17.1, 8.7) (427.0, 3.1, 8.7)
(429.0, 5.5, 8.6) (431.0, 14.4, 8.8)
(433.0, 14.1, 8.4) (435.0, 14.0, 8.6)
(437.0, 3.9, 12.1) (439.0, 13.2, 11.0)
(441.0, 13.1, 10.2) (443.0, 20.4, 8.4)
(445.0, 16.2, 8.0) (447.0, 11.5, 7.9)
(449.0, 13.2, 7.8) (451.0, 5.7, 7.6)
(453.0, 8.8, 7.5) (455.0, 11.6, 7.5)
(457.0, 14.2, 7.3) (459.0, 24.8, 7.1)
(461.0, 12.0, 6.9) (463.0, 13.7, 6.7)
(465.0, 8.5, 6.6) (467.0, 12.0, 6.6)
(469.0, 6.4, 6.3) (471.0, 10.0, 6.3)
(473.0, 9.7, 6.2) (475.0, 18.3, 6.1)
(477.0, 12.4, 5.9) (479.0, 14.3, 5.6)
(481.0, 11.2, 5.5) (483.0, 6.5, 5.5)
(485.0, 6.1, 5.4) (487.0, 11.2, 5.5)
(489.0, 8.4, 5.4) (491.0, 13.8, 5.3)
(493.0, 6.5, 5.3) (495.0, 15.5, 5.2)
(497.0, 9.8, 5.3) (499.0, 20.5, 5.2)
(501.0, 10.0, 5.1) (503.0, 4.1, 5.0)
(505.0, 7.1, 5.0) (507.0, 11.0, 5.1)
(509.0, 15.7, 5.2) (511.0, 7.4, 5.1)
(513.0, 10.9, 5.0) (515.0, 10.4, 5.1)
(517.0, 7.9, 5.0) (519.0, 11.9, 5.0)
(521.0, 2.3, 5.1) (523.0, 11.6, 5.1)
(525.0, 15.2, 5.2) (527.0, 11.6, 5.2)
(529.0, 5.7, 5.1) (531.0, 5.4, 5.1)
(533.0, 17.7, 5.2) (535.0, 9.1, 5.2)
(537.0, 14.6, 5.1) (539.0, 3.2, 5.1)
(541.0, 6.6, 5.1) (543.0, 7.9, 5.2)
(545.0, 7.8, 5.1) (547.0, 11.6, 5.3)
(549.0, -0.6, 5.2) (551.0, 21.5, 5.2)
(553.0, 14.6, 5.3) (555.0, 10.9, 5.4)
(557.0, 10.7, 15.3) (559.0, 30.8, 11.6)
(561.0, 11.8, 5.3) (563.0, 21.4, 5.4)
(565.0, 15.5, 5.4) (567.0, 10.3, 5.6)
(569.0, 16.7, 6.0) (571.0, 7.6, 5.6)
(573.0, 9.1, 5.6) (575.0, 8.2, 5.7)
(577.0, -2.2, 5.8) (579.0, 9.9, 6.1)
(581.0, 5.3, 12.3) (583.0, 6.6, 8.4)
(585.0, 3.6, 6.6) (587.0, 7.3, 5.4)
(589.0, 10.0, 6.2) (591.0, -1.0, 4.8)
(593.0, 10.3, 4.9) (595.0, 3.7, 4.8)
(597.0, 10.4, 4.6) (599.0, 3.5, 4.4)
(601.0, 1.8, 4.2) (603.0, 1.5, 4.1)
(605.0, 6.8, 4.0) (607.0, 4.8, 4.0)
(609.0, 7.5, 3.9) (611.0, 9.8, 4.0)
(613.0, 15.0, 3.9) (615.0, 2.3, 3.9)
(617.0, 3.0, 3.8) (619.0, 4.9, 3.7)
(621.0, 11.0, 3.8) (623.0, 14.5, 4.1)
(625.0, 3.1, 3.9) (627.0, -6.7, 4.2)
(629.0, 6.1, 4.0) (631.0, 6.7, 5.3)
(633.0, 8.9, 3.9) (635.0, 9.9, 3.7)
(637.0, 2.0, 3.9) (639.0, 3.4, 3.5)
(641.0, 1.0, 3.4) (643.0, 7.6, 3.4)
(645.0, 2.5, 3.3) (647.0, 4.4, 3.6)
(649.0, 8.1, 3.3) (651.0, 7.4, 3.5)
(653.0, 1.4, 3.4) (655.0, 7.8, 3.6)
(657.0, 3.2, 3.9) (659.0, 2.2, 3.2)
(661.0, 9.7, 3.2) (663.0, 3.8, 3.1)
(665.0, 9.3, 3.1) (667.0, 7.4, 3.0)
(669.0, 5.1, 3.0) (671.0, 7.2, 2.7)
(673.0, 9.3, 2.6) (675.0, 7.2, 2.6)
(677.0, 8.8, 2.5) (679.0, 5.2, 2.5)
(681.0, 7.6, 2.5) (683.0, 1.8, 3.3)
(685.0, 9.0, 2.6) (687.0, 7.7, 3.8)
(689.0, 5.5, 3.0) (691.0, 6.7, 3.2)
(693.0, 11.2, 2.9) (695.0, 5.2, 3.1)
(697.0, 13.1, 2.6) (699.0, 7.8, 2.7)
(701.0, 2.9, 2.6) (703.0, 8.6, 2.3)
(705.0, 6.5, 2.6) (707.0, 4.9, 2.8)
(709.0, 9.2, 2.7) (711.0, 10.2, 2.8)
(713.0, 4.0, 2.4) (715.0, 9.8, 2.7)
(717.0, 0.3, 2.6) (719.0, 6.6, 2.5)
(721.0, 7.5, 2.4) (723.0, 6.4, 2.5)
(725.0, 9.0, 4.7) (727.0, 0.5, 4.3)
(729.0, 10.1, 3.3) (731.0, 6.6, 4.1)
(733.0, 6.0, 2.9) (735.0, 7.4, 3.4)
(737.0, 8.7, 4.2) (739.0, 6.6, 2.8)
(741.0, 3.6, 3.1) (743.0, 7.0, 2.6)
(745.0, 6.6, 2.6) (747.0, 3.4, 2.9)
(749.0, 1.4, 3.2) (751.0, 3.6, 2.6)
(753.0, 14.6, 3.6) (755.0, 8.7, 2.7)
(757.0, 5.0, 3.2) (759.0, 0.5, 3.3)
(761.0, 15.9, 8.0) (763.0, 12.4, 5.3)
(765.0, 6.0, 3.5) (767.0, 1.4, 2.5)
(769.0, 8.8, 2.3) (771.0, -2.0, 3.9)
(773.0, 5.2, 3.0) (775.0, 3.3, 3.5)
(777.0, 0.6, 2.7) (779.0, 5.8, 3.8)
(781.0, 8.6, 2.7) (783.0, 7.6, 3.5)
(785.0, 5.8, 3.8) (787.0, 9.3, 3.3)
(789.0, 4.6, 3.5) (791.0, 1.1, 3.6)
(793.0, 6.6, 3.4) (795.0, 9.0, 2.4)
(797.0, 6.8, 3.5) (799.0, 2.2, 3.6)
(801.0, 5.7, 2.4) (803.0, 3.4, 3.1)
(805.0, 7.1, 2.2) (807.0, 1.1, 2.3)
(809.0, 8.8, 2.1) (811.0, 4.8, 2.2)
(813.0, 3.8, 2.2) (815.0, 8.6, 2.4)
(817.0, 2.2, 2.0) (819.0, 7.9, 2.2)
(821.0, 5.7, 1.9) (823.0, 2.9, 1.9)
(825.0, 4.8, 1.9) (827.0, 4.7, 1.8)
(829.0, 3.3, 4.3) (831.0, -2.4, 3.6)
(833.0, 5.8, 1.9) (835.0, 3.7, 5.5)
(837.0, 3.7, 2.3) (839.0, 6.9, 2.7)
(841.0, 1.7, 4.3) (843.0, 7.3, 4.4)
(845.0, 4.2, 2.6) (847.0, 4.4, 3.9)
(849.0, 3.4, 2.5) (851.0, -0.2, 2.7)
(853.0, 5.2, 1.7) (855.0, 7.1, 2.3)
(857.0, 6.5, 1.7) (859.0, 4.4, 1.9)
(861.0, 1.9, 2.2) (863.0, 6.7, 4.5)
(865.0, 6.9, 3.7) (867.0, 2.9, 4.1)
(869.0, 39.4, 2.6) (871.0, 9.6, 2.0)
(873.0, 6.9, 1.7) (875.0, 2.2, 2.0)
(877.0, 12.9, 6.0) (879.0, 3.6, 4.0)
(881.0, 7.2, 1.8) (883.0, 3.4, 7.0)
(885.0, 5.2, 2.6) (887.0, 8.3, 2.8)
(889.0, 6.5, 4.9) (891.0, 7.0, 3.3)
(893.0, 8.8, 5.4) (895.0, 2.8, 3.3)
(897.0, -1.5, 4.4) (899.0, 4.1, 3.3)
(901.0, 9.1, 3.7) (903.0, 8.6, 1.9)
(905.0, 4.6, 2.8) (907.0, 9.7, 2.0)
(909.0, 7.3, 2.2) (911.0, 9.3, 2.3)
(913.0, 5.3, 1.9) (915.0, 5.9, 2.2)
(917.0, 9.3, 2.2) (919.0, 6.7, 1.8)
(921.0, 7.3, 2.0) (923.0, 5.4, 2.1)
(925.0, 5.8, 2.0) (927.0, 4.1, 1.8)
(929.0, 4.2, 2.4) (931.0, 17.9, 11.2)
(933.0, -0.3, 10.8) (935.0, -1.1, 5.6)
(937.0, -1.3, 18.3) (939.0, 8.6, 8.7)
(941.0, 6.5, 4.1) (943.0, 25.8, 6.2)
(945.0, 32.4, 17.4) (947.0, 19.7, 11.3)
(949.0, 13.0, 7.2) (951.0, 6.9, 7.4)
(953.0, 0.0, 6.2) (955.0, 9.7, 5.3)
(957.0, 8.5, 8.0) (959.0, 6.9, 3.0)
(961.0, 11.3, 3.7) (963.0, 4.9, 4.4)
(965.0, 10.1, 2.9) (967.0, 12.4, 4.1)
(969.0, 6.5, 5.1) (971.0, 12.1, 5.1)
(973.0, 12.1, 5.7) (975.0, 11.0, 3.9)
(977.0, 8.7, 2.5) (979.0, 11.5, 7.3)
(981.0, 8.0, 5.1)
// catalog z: 1.331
